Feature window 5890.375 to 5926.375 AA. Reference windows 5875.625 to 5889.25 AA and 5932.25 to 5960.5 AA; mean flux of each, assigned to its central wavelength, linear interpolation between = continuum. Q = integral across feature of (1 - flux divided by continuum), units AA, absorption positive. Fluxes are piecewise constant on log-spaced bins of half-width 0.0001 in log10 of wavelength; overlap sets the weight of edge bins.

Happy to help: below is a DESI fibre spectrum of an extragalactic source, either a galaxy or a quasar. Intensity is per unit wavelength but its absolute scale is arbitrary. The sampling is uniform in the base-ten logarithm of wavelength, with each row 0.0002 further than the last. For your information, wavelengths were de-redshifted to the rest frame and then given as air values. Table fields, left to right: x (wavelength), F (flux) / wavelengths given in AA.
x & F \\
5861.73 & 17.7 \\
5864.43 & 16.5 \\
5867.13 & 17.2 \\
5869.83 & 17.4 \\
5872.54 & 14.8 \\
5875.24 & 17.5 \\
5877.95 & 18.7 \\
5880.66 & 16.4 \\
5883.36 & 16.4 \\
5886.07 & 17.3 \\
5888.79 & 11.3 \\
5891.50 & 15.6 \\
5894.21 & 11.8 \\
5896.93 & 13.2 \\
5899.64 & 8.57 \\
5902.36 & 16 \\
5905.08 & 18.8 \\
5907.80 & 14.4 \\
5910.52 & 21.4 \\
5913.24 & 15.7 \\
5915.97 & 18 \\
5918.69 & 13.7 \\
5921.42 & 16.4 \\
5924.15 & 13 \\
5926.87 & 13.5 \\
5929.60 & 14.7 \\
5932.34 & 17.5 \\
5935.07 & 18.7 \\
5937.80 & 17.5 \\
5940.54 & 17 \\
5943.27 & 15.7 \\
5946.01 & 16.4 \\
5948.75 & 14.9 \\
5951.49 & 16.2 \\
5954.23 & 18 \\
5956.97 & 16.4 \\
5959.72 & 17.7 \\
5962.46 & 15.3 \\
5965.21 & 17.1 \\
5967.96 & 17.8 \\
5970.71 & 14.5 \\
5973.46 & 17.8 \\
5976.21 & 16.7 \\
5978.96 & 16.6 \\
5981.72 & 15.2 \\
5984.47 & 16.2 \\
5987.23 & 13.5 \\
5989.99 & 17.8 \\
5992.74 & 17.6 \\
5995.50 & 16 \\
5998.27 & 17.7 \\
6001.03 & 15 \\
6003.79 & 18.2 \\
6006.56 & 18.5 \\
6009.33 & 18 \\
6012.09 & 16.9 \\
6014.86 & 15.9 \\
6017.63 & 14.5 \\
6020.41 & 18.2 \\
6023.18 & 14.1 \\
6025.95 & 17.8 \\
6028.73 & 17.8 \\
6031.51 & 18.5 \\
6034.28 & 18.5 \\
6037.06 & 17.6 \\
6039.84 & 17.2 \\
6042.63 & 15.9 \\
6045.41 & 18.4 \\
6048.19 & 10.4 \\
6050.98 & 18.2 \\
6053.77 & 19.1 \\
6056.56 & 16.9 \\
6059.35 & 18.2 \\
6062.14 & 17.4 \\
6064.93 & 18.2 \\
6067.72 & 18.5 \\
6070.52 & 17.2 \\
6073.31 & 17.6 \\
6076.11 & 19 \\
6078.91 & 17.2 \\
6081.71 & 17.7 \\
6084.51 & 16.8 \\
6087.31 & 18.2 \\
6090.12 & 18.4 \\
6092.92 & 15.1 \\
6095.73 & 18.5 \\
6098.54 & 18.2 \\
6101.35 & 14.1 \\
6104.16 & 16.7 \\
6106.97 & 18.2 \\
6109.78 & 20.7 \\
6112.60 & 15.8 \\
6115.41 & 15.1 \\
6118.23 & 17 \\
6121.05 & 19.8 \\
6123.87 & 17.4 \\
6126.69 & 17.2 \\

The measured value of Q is 3.3 AA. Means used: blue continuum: 16.4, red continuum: 16.9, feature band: 15.1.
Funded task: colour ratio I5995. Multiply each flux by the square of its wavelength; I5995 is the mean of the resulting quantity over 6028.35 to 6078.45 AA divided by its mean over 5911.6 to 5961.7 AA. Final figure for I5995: 1.1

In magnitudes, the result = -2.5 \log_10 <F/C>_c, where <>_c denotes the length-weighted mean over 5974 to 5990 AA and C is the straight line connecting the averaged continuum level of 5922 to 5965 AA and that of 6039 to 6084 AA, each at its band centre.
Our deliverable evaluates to 0.04 mag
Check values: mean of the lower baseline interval 16.2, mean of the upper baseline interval 17.3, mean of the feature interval 15.9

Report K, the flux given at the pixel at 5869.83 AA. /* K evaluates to 17.4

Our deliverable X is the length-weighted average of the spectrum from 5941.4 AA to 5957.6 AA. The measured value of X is 16.3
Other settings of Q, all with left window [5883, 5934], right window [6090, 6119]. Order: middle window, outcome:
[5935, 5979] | -3.06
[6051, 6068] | -1.49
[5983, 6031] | -1.93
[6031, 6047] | -1.14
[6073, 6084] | -0.69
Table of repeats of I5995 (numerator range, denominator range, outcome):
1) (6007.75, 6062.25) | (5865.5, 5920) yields 1.13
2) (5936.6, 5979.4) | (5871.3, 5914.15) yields 1.10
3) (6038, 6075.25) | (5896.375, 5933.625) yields 1.17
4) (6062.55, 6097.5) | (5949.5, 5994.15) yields 1.11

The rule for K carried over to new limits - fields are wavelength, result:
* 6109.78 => 20.7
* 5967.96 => 17.8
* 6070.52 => 17.2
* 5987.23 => 13.5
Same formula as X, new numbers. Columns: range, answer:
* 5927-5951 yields 16.4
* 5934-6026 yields 16.6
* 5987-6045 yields 17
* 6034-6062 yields 17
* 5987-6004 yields 16.6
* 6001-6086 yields 17.2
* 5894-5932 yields 15.1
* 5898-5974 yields 16.1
